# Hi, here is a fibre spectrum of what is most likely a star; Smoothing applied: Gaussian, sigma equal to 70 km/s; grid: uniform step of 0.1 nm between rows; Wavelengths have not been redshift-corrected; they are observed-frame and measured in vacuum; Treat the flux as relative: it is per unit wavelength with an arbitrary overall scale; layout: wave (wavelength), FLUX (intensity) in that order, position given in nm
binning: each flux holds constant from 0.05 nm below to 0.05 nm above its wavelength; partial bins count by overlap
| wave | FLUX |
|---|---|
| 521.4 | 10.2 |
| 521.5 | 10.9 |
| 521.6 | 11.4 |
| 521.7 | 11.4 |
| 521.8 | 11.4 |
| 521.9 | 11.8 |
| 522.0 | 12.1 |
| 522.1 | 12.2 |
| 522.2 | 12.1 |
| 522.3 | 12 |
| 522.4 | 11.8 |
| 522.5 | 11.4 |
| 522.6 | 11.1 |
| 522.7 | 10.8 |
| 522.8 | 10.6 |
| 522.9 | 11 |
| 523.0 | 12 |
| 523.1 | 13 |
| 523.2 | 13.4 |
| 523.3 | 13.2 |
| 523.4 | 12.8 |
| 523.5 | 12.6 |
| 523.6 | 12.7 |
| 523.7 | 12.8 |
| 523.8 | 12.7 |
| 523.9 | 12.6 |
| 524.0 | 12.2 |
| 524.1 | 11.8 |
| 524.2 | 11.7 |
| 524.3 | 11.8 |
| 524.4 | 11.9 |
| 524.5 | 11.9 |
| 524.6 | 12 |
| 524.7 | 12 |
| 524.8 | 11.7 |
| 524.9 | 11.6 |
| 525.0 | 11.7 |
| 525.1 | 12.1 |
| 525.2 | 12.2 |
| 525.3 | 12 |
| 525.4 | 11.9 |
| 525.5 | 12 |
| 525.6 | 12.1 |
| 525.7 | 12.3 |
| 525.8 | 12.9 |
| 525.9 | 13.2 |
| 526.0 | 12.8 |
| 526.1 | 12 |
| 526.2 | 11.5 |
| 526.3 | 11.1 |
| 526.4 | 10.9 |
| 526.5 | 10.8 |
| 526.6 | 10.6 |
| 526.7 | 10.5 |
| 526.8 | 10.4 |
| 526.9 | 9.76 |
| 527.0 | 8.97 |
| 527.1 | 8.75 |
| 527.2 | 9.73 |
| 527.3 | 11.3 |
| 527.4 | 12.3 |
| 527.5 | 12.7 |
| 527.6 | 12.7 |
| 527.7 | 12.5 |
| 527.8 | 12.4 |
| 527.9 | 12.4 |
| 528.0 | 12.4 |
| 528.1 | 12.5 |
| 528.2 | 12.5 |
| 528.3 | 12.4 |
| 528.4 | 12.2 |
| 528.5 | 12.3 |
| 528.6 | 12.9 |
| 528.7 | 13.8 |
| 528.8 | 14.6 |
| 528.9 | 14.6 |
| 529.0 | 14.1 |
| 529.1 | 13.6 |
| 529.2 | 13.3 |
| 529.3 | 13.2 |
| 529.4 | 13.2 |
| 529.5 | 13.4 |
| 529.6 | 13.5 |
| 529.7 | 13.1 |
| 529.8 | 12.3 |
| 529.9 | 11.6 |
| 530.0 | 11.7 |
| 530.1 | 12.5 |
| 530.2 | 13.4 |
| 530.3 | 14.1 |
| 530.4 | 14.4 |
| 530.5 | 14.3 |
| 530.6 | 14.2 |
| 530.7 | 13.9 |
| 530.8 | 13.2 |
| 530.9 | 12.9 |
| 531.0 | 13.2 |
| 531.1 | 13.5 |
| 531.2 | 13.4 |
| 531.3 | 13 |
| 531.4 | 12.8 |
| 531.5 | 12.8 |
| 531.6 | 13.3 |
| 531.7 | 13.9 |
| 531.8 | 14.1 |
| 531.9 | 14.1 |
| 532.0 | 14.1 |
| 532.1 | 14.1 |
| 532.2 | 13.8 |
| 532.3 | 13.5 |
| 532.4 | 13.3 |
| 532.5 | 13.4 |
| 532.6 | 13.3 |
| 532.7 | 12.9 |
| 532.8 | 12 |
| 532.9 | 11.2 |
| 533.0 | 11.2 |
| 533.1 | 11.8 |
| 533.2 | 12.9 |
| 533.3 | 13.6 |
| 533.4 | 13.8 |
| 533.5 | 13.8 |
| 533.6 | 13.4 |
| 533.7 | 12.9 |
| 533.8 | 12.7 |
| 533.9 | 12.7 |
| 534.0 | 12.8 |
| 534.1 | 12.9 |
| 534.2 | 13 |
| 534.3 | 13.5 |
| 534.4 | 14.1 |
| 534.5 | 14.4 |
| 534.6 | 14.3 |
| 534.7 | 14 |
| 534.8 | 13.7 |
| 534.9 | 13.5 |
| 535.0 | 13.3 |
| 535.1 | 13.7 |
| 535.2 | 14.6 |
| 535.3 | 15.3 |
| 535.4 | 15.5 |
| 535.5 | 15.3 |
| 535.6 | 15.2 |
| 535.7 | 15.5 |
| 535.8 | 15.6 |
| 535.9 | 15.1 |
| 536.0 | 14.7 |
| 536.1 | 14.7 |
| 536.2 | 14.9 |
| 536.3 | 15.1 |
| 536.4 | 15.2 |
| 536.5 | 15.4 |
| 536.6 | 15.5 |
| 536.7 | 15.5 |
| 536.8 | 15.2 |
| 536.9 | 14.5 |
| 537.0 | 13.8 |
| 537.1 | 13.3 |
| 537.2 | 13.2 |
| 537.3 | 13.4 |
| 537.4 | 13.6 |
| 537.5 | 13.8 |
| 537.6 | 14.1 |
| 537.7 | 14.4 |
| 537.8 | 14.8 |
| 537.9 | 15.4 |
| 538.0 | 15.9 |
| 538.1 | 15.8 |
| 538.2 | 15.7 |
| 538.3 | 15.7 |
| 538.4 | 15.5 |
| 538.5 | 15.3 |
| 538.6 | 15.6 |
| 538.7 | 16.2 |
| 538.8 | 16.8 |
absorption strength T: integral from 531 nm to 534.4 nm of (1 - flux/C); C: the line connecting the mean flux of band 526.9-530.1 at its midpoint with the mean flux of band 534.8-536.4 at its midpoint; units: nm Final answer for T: 0.16 nm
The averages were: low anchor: 12.4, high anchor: 14.8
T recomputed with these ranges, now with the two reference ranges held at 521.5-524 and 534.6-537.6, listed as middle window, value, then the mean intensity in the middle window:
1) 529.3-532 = 0.04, 13.3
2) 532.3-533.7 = 0.11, 12.8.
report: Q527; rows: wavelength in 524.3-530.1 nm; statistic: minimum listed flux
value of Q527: 8.75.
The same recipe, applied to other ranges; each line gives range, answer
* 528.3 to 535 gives 11.2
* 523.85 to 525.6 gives 11.6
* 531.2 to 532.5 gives 12.8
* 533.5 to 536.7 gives 12.7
